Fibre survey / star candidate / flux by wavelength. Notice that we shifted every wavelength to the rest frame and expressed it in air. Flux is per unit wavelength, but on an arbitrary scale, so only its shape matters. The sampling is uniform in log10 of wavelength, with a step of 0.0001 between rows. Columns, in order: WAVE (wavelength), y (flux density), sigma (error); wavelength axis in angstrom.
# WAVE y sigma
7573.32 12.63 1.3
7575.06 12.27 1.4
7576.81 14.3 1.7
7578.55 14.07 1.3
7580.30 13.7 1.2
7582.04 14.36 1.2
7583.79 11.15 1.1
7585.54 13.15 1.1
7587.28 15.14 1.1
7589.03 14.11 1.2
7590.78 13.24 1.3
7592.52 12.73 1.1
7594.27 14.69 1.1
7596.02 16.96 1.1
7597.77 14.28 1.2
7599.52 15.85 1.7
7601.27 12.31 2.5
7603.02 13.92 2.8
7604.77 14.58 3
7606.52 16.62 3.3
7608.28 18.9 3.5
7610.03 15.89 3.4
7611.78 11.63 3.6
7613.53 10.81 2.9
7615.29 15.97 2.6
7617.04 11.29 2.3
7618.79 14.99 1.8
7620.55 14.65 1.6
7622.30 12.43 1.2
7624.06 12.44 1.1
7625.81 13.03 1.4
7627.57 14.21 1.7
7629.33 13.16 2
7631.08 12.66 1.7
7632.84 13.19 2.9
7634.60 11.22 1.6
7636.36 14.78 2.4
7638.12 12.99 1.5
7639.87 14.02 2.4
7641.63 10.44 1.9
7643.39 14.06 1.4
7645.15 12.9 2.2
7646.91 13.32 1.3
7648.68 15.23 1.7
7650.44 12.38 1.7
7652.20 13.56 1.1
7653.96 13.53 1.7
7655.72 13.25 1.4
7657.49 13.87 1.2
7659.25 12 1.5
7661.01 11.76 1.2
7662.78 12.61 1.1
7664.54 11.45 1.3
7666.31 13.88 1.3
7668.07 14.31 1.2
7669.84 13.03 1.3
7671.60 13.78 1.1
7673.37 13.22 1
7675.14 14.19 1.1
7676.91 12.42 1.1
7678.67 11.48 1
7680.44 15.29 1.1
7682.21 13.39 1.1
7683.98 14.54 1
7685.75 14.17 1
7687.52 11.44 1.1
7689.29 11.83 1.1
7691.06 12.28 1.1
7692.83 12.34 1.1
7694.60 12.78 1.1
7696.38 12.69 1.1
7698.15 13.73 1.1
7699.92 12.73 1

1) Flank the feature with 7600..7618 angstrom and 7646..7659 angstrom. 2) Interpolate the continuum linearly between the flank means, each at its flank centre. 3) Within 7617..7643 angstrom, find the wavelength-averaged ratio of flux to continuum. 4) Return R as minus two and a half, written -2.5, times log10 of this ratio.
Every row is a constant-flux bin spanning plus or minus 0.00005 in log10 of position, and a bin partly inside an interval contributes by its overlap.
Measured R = 0.06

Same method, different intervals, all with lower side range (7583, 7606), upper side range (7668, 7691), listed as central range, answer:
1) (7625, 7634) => 0.044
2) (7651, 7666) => 0.054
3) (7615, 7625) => 0.025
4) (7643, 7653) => 0.000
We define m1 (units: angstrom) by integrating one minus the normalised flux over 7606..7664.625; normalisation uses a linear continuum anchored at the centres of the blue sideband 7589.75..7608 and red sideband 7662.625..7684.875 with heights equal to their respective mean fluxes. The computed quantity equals 2.7 angstrom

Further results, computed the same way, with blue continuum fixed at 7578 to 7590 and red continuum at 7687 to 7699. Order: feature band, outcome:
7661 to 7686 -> -1.3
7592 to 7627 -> -2.2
